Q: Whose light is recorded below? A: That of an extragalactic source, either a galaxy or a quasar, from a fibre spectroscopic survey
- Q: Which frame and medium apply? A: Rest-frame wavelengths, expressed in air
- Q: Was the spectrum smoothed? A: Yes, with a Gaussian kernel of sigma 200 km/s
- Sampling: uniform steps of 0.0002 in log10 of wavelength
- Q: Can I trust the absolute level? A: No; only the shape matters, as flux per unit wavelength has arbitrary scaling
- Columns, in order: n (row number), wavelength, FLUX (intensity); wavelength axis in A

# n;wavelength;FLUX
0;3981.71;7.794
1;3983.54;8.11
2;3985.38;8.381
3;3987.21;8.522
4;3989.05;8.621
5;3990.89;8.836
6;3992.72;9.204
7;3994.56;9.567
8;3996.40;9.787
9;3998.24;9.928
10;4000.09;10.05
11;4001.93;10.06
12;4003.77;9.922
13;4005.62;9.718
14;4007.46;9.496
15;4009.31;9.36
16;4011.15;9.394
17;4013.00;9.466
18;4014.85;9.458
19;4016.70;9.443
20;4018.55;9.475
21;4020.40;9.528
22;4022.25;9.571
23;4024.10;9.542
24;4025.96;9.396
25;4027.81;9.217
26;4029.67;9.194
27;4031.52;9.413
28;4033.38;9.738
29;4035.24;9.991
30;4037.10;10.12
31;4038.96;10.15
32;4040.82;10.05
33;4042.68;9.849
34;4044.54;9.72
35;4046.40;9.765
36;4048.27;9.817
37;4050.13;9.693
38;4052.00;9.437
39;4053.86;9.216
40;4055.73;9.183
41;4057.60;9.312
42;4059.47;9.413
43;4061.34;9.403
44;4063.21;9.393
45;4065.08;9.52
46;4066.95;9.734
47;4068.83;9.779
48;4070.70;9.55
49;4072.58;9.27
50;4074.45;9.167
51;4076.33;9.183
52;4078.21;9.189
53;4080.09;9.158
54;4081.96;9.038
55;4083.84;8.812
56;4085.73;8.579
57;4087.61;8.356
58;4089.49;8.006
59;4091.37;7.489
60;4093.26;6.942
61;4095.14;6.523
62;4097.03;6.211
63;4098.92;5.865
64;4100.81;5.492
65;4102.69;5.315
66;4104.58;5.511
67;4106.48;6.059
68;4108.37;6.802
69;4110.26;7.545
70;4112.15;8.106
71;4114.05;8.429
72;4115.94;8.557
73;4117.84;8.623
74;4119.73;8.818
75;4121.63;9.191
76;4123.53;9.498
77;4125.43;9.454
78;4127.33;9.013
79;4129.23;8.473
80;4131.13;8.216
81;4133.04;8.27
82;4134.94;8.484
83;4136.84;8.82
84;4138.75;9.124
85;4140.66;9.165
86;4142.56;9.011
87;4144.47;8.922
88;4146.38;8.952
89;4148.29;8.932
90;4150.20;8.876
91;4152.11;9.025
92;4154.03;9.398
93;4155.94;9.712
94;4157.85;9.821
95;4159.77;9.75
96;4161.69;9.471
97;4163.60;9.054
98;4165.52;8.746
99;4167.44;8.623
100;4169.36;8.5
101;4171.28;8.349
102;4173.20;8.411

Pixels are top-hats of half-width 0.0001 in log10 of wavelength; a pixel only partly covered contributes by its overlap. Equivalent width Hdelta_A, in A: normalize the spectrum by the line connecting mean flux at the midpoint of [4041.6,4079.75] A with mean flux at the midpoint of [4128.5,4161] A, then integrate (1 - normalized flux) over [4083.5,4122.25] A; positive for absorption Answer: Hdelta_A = 7.9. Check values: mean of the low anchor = 9.48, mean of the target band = 7.35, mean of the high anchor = 9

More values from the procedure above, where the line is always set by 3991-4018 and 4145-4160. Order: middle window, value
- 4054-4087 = 0.7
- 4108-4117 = 1.3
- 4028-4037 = -0.1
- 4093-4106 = 4.8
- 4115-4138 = 1.3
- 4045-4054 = -0.1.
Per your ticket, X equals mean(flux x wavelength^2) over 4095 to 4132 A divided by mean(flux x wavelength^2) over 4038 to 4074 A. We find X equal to 0.8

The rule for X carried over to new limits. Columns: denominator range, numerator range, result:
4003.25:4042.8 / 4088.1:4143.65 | 0.85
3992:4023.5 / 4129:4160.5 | 1.00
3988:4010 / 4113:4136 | 0.98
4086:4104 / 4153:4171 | 1.41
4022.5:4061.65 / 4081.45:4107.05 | 0.75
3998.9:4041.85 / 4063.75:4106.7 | 0.85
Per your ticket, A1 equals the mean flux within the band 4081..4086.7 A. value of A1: 8.81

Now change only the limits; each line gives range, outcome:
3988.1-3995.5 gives 9.06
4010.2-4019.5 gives 9.45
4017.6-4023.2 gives 9.53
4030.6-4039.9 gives 9.88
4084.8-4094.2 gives 7.88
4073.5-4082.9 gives 9.16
